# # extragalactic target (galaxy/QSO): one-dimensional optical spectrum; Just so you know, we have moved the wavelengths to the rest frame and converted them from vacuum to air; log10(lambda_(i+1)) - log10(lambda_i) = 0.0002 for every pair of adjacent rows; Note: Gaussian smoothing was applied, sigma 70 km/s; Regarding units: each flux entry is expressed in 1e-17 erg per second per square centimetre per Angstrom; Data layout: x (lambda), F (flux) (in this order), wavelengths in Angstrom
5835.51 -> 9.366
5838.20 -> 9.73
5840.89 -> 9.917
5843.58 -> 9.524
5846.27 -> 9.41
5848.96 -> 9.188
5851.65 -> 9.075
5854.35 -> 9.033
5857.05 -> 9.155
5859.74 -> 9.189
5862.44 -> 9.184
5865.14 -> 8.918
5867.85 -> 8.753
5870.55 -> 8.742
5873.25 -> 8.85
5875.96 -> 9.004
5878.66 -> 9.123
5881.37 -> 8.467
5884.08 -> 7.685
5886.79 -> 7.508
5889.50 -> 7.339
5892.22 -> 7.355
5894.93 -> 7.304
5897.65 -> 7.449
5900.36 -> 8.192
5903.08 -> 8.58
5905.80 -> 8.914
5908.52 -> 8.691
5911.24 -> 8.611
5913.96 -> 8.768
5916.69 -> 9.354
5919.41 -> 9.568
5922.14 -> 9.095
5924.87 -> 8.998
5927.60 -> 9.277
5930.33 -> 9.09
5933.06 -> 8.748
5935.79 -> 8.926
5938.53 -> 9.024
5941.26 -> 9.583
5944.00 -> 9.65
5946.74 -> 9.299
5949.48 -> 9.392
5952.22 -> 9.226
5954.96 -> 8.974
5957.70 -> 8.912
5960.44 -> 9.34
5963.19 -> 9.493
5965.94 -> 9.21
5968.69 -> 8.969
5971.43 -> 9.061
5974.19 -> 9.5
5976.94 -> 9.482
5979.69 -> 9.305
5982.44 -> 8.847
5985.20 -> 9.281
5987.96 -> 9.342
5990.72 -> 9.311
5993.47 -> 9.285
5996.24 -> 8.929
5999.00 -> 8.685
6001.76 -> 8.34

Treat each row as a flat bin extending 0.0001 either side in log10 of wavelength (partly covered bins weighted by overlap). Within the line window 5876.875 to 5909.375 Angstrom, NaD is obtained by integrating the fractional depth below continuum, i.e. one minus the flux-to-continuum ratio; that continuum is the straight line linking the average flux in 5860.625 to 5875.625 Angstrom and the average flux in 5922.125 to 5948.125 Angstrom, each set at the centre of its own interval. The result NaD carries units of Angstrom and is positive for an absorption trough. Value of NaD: 3.4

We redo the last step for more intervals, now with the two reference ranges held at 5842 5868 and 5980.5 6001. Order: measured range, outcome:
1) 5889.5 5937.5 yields 2.73 Angstrom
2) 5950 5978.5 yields -0.39 Angstrom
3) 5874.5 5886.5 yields 0.88 Angstrom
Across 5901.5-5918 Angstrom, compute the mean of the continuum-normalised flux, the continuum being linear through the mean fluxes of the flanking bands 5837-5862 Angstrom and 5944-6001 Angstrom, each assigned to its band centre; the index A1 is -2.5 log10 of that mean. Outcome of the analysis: 0.06 mag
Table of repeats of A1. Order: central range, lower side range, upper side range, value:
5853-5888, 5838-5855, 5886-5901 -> -0.04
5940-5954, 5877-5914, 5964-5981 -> -0.06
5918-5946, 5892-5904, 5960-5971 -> -0.08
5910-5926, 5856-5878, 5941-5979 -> 0.01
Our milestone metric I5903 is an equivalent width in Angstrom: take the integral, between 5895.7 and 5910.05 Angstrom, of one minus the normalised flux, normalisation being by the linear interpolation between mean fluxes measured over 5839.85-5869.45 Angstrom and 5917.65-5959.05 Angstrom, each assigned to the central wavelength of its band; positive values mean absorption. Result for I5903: 1.4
